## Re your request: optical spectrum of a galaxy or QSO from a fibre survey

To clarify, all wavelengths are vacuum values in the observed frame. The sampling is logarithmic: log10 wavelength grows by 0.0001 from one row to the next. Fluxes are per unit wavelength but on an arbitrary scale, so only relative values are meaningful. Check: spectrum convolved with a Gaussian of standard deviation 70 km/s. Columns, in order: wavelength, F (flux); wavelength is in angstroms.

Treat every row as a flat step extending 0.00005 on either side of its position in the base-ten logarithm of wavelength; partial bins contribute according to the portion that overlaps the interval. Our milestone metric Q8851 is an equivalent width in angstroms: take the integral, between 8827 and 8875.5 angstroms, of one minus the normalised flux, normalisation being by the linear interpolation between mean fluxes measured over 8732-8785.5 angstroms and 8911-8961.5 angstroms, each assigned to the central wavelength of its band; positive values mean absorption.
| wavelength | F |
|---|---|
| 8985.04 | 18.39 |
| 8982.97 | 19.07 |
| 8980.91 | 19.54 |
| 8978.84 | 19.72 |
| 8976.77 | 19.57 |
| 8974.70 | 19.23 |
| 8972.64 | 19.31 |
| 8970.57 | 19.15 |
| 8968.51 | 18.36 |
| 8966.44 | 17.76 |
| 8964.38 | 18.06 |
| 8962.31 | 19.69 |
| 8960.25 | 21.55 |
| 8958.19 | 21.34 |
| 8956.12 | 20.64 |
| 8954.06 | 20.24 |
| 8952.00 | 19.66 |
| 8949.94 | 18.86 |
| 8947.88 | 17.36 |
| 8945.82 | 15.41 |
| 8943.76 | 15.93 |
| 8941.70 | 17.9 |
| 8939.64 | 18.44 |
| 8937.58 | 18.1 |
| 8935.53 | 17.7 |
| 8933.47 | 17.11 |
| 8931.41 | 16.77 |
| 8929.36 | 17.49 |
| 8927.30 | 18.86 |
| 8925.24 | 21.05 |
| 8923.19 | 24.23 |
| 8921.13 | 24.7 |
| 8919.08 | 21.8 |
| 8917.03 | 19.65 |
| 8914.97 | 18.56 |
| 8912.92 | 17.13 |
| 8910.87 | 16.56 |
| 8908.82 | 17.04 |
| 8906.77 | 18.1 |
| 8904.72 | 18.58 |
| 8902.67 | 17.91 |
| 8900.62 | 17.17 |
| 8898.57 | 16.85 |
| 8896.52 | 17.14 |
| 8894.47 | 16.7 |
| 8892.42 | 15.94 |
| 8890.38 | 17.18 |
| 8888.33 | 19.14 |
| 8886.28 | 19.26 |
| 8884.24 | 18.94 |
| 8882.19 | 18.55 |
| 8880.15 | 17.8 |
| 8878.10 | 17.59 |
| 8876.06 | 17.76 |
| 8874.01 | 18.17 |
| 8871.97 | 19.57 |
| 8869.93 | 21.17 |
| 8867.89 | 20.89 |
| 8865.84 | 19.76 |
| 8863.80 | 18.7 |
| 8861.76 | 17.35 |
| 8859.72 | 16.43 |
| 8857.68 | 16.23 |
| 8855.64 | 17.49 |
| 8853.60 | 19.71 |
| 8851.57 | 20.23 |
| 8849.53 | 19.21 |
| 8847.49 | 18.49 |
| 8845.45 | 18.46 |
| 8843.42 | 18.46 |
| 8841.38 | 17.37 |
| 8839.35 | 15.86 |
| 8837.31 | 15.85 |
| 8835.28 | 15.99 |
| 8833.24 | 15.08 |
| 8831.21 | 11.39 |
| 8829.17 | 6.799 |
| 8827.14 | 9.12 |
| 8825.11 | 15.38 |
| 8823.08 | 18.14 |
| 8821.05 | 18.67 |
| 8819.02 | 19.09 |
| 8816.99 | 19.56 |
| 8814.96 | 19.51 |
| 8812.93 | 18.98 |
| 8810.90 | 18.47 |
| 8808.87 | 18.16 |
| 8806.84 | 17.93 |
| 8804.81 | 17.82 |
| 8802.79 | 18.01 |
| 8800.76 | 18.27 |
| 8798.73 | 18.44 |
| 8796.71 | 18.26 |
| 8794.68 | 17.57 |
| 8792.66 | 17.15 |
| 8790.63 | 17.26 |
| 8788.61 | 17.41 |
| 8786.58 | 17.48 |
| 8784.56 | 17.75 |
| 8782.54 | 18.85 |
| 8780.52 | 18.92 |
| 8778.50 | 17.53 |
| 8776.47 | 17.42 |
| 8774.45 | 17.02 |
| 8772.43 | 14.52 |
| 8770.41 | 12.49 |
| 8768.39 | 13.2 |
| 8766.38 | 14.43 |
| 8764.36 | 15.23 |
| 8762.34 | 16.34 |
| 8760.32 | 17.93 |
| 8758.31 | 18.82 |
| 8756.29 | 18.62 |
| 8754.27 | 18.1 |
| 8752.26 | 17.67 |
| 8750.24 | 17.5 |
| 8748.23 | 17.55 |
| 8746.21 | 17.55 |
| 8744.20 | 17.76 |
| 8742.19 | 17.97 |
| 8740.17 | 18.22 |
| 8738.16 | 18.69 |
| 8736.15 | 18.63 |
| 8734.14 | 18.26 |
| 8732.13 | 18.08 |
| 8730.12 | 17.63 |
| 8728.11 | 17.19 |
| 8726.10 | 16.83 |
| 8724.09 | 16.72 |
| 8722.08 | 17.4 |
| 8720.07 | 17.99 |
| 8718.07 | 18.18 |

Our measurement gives 2.9 angstroms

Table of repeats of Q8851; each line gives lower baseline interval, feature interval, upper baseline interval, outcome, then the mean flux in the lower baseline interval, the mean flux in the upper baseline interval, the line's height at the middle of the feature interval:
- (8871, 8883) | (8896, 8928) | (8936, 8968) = -1.15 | 18.2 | 18.7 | 18.5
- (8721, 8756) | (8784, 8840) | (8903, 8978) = 4.38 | 17.8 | 18.9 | 18.2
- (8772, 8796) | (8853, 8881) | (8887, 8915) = -1.65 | 17.5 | 17.4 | 17.4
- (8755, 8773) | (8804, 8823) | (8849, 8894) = -1.83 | 15.8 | 18.5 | 17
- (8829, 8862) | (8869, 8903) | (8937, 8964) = -0.99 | 16.7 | 18.8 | 17.5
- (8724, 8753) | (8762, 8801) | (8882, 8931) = 2.72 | 17.8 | 18.7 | 18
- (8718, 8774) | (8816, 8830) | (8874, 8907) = 1.69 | 17.1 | 17.8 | 17.5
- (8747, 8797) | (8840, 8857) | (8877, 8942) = -0.74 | 17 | 18.4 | 17.8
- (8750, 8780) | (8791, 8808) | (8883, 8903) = -1.15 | 16.5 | 17.6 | 16.8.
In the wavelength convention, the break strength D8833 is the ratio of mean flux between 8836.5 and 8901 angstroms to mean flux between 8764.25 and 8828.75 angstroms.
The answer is 1.06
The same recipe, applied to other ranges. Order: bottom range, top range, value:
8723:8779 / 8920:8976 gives 1.12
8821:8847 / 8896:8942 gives 1.24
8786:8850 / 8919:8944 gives 1.13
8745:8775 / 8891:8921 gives 1.09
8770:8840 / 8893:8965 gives 1.11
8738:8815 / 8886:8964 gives 1.07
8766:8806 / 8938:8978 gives 1.11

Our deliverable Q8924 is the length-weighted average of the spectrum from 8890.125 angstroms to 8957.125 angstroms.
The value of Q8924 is 18.4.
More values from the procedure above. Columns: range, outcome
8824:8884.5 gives 17.1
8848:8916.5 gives 18.2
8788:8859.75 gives 17.1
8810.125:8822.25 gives 19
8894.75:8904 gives 17.3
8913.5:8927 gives 21.4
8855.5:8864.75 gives 17.2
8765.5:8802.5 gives 16.9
